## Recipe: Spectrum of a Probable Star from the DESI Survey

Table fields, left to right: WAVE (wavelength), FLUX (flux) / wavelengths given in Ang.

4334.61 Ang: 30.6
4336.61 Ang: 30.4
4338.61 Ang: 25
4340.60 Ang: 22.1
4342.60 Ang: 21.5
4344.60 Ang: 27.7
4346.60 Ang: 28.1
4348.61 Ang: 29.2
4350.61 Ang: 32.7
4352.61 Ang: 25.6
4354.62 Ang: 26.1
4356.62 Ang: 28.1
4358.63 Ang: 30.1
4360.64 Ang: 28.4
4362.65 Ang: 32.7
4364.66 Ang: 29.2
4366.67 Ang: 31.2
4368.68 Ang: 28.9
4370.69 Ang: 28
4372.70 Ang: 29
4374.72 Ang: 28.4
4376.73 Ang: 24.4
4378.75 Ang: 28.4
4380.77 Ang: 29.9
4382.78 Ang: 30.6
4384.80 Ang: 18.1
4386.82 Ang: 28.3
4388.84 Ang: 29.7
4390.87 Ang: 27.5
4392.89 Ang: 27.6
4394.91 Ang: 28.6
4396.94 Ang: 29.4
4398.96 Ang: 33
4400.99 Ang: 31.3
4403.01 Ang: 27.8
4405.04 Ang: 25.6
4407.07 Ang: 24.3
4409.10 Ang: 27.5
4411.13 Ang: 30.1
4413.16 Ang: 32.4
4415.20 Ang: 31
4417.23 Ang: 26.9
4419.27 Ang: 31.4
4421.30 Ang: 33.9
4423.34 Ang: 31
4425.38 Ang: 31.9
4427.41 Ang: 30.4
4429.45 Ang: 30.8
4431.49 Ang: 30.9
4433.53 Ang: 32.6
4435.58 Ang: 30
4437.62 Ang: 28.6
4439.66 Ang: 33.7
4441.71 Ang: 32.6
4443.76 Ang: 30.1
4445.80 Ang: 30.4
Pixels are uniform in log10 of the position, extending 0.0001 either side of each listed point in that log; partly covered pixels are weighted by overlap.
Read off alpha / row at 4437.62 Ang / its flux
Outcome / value 28.6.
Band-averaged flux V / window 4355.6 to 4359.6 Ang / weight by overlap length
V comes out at 29.1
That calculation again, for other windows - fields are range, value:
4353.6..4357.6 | 27.1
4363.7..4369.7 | 29.8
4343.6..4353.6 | 28.7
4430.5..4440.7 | 31.1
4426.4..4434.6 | 31.1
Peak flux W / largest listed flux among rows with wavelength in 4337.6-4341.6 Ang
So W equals 25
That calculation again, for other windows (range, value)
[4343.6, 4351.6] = 32.7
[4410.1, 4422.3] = 33.9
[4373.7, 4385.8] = 30.6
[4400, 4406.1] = 31.3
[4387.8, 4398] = 29.7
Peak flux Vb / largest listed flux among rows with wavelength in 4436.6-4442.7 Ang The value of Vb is 33.7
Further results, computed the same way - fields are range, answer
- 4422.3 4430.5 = 31.9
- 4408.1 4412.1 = 30.1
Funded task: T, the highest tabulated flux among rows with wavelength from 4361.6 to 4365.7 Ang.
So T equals 32.7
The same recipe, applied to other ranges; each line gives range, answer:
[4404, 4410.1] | 27.5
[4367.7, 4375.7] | 29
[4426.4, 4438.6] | 32.6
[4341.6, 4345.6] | 27.7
